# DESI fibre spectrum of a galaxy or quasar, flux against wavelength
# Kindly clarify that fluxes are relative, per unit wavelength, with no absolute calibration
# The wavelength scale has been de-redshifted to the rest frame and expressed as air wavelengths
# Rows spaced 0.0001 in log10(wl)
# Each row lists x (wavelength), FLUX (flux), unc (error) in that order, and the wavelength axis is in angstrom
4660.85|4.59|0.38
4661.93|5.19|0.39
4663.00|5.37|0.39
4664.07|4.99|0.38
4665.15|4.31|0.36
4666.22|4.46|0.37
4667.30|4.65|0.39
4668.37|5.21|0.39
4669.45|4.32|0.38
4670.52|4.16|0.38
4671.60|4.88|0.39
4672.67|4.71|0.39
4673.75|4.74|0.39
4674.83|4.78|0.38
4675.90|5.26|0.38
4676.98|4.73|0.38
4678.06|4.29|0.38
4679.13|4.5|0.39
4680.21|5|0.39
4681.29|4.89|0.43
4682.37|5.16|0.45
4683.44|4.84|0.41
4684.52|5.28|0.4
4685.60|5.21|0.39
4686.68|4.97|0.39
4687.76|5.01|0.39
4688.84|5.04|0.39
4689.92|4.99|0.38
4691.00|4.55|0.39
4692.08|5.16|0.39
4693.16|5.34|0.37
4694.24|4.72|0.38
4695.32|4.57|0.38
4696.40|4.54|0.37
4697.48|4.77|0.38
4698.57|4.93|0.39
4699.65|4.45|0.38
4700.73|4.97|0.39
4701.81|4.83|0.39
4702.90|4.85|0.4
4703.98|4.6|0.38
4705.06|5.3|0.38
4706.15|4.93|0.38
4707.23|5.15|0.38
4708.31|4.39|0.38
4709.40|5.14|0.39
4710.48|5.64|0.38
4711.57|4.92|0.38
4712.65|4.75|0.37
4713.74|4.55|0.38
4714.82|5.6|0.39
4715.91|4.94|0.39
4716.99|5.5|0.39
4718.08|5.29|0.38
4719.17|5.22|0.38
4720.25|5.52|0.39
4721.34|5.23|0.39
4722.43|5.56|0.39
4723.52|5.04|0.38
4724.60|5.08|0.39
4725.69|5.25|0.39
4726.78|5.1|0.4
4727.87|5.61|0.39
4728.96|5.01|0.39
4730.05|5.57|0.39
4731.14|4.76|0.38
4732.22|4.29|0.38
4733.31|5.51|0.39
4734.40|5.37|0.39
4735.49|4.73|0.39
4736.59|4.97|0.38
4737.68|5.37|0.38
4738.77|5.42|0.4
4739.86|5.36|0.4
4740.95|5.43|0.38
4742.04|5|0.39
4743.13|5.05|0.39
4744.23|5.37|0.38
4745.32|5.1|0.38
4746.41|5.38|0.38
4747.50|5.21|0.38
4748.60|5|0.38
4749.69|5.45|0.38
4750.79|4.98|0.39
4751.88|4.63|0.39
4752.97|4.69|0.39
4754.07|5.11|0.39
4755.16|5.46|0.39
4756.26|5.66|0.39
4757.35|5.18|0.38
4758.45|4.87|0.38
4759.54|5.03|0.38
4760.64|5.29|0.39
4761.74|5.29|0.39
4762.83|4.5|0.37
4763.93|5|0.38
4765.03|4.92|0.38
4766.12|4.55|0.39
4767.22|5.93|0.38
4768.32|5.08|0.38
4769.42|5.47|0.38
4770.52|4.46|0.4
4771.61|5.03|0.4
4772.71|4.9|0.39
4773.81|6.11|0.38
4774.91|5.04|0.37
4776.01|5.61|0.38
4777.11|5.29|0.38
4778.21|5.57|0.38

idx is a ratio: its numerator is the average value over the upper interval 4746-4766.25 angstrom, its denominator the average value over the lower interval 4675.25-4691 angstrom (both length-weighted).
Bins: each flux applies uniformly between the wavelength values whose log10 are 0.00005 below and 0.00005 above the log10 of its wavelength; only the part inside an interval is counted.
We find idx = 1.03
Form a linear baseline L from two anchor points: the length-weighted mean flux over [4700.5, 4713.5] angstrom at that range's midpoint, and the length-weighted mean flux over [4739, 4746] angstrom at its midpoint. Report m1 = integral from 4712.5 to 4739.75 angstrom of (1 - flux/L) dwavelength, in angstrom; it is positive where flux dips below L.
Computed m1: -0.42 angstrom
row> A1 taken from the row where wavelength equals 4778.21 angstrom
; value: 5.57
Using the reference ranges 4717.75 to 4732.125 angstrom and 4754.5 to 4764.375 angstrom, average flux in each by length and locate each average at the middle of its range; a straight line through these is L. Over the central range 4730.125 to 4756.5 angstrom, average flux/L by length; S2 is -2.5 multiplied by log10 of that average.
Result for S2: 0.01 mag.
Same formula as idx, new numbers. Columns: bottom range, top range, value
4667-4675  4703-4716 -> 1.07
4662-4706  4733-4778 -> 1.07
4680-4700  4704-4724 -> 1.04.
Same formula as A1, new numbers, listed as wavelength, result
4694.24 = 4.72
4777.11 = 5.29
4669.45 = 4.32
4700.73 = 4.97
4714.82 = 5.6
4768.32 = 5.08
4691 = 4.55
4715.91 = 4.94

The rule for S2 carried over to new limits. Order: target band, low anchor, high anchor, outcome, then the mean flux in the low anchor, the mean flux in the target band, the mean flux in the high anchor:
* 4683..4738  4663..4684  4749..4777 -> -0.03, 4.75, 5.04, 5.13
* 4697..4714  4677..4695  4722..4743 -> 0.03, 4.93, 4.89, 5.18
